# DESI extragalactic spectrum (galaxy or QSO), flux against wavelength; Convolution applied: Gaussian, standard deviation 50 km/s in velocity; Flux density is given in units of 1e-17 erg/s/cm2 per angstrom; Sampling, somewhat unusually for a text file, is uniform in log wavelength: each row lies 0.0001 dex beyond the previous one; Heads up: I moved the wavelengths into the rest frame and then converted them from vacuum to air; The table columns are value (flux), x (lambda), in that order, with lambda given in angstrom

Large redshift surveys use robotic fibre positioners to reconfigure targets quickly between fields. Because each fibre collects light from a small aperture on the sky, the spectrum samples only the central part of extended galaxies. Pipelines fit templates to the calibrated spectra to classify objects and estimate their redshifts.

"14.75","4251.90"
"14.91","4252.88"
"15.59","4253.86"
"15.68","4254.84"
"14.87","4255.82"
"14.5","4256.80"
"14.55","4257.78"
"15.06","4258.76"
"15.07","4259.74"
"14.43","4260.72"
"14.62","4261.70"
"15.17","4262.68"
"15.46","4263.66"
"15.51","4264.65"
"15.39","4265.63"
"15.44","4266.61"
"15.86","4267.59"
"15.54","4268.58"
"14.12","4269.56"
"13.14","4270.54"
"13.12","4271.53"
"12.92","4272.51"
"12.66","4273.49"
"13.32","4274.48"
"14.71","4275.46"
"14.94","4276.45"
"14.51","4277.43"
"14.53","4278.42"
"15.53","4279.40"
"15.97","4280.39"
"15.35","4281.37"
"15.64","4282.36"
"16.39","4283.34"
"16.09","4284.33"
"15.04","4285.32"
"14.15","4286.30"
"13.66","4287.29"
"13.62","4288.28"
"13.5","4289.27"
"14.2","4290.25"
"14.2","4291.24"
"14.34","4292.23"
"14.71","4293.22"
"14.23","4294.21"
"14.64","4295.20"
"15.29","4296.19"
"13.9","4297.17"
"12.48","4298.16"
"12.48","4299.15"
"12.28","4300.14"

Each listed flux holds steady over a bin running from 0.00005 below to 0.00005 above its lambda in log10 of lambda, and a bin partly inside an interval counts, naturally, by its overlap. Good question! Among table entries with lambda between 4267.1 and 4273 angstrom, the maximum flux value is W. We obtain 15.86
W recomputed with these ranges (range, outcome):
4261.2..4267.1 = 15.51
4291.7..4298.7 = 15.29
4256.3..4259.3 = 15.06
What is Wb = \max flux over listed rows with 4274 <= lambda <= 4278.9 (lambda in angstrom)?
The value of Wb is 14.94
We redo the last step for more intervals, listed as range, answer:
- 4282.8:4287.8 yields 16.39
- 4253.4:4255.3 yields 15.68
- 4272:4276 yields 14.71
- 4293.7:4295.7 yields 14.64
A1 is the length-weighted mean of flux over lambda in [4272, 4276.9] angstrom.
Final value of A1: 13.7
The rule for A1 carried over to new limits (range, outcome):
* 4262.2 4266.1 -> 15.4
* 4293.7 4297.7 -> 14.5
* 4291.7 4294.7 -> 14.4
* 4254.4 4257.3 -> 15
